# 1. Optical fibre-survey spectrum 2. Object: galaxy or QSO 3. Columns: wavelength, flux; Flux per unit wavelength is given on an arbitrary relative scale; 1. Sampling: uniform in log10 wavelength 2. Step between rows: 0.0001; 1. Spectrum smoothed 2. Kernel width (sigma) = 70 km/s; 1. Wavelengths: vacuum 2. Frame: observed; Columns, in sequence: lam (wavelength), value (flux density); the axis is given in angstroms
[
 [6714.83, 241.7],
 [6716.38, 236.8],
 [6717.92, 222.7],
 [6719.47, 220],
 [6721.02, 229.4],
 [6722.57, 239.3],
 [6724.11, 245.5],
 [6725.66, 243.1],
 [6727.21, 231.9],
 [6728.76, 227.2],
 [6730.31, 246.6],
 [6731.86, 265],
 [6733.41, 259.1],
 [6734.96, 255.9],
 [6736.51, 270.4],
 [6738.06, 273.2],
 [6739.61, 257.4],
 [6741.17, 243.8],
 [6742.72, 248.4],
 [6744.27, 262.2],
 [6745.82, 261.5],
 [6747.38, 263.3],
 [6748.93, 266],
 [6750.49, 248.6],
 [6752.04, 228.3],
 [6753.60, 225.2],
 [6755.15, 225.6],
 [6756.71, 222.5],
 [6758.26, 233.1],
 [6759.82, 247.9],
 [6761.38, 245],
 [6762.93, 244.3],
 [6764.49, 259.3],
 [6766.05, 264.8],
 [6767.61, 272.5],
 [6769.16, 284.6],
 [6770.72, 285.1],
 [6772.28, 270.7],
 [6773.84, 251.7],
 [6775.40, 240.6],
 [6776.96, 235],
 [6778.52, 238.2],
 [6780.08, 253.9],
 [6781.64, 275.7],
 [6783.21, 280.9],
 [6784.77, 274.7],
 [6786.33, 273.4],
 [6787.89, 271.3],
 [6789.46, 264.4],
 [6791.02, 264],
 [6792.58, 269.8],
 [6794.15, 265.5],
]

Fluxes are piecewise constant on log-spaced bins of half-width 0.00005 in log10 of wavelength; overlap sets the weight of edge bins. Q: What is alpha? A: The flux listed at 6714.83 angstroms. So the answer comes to 241.7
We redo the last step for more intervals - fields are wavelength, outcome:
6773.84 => 251.7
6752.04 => 228.3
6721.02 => 229.4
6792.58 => 269.8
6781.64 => 275.7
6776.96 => 235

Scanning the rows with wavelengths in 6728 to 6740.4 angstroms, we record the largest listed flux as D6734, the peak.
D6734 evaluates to 273.2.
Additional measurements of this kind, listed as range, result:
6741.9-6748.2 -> 263.3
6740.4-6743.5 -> 248.4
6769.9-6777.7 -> 285.1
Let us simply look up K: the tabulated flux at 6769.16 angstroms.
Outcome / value 284.6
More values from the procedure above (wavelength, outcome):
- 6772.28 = 270.7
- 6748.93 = 266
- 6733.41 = 259.1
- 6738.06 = 273.2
